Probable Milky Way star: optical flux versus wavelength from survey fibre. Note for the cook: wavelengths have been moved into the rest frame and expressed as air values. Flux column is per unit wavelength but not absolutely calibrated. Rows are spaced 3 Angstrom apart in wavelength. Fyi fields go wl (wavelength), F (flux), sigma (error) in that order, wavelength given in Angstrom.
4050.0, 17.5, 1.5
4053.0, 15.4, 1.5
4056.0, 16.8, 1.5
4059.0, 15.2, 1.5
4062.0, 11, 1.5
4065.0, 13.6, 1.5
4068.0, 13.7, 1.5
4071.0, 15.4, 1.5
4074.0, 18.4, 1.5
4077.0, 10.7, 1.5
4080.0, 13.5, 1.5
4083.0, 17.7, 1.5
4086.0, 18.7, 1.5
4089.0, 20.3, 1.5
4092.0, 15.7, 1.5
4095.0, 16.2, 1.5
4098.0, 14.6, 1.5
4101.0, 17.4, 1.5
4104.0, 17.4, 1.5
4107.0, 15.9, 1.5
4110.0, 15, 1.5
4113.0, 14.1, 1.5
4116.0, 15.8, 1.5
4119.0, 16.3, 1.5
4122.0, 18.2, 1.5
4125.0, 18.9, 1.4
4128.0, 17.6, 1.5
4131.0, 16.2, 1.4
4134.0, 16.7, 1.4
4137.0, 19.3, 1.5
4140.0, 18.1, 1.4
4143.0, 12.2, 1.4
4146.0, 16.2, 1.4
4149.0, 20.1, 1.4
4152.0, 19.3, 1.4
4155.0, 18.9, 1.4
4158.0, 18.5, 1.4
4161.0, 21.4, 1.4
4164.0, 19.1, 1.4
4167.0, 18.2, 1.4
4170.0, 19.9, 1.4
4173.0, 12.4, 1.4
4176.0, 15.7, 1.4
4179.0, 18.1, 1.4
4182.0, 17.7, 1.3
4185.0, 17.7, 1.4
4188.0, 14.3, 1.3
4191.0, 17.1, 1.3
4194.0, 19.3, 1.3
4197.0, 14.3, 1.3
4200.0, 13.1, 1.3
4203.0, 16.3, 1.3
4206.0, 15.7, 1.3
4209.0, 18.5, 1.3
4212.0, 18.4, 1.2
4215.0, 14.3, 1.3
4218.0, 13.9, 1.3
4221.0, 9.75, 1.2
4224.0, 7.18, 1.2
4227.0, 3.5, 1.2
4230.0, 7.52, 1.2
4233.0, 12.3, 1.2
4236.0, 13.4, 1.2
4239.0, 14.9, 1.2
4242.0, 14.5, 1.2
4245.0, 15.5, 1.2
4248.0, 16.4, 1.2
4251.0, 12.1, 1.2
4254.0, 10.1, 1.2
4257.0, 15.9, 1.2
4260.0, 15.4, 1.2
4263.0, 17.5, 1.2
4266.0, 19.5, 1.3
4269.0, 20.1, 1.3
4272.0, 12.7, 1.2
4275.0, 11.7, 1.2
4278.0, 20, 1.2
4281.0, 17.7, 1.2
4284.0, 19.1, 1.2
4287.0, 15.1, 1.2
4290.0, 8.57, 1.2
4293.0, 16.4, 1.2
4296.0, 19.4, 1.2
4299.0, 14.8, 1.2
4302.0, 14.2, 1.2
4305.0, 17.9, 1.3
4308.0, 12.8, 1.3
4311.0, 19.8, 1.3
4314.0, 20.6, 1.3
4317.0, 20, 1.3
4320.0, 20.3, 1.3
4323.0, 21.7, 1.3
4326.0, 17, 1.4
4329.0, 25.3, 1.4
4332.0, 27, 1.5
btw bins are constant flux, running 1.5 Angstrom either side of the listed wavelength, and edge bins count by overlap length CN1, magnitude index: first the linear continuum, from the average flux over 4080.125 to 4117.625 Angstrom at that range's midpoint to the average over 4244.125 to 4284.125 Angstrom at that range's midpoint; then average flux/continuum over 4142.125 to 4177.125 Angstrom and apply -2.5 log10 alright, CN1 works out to -0.10 mag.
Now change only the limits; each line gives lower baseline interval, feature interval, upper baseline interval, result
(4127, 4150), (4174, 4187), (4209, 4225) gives -0.13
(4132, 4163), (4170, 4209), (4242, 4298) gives 0.07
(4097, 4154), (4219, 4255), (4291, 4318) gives 0.43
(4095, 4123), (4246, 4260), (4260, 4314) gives 0.18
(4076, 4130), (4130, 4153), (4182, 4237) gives -0.12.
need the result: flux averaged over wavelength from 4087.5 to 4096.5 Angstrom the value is 17.4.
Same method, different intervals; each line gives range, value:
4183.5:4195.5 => 17.1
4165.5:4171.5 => 19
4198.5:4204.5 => 14.7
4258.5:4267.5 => 17.5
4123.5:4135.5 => 17.3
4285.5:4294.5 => 13.4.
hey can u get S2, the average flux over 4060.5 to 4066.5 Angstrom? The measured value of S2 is 12.3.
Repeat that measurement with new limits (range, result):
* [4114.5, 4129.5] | 17.4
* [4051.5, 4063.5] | 14.6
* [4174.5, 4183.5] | 17.2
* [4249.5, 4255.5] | 11.1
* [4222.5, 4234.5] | 7.62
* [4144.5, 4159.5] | 18.6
